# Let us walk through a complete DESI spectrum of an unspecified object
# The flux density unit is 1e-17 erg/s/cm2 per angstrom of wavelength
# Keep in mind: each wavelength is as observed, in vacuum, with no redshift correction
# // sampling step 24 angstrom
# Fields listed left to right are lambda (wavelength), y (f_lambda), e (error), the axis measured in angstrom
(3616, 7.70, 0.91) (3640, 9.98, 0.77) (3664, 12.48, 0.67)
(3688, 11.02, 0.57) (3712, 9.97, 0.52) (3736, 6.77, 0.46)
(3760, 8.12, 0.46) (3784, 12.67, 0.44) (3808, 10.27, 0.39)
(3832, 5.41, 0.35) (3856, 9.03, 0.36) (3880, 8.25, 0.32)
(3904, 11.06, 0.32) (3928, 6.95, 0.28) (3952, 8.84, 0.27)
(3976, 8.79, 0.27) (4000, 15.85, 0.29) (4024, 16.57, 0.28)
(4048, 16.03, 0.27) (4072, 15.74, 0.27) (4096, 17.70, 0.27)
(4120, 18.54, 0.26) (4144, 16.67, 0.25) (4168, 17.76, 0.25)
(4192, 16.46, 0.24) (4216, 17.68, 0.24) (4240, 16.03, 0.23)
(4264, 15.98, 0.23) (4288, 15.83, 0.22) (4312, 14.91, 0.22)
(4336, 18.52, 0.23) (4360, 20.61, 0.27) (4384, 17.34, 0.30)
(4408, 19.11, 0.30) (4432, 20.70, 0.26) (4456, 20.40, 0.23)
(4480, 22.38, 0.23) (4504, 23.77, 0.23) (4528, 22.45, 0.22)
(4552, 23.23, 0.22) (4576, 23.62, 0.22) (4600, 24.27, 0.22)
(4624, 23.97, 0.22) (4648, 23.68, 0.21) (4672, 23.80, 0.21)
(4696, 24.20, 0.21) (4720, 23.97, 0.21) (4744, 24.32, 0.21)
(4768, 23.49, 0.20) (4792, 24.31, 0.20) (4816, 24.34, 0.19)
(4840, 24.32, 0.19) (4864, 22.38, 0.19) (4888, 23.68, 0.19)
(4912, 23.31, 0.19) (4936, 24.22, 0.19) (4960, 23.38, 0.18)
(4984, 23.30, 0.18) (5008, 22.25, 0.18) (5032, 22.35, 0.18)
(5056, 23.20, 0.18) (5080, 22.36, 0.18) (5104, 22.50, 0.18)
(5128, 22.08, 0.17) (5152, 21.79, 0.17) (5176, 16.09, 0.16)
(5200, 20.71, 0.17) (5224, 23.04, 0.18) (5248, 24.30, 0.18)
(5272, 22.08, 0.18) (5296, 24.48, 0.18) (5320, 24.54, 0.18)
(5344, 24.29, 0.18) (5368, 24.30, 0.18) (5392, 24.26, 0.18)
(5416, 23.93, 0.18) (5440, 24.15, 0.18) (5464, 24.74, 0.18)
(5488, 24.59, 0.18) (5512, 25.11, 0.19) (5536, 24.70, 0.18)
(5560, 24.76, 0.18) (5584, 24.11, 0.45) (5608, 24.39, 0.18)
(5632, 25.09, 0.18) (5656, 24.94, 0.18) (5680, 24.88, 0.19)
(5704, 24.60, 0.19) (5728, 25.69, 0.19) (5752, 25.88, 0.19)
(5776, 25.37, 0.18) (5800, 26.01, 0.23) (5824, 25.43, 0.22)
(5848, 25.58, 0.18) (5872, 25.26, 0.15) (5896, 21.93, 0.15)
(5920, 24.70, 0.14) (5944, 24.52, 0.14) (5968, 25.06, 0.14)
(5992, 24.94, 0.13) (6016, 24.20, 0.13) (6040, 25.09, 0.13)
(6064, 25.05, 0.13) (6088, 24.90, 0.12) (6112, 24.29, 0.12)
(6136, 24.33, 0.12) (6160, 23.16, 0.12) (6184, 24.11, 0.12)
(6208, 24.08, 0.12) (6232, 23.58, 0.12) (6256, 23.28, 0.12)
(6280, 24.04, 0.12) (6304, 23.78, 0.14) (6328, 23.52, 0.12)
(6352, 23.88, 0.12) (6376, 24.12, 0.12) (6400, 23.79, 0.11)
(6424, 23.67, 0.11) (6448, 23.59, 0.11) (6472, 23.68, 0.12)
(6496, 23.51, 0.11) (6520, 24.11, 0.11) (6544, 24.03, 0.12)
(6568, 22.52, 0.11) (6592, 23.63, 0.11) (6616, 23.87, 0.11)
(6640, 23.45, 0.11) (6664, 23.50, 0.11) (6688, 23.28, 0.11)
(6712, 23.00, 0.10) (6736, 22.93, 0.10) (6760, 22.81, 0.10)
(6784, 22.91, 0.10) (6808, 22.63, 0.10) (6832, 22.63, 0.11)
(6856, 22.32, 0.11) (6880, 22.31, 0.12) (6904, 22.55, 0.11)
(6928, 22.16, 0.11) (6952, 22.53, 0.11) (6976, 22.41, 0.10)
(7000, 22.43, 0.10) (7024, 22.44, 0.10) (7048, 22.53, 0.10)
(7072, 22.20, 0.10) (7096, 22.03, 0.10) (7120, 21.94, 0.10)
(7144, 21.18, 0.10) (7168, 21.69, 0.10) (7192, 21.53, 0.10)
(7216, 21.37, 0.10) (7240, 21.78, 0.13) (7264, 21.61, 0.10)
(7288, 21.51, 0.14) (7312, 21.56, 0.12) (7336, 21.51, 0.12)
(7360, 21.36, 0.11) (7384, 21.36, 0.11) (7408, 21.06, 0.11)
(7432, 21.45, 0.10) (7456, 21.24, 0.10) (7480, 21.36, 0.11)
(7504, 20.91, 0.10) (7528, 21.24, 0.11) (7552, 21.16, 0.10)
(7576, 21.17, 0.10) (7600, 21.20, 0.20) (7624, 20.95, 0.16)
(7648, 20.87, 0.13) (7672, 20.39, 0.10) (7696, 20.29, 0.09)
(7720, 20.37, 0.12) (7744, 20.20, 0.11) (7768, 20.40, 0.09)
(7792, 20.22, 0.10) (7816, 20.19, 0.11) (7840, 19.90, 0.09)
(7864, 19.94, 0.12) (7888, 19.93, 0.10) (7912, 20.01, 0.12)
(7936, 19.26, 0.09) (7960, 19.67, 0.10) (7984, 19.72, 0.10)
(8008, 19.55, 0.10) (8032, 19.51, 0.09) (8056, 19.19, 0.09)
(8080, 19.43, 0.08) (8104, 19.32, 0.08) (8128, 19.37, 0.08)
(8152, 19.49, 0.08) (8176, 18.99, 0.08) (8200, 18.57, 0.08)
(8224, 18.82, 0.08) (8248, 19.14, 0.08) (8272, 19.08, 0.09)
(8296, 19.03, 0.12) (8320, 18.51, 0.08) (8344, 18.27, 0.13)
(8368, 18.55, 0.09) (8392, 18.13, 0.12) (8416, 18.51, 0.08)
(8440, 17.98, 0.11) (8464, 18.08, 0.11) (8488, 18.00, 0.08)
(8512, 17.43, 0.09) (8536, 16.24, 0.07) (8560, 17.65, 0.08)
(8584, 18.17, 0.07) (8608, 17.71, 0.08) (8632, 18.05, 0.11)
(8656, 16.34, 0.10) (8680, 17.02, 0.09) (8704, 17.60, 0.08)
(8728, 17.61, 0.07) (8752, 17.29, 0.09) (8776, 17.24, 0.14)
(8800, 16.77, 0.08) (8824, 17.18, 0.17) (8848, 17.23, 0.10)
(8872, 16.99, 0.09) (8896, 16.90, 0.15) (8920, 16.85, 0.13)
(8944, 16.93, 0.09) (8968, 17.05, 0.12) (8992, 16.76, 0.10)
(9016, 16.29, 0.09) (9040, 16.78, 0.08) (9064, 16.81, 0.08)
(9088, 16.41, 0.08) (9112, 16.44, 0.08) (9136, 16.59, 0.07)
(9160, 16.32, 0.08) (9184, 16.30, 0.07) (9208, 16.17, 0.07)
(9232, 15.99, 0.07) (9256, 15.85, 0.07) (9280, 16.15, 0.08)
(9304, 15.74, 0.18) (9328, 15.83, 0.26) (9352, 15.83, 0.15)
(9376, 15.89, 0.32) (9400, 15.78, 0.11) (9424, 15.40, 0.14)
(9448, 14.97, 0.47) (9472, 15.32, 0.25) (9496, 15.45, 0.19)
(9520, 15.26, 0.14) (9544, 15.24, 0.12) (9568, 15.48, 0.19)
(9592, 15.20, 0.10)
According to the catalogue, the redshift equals 0.000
